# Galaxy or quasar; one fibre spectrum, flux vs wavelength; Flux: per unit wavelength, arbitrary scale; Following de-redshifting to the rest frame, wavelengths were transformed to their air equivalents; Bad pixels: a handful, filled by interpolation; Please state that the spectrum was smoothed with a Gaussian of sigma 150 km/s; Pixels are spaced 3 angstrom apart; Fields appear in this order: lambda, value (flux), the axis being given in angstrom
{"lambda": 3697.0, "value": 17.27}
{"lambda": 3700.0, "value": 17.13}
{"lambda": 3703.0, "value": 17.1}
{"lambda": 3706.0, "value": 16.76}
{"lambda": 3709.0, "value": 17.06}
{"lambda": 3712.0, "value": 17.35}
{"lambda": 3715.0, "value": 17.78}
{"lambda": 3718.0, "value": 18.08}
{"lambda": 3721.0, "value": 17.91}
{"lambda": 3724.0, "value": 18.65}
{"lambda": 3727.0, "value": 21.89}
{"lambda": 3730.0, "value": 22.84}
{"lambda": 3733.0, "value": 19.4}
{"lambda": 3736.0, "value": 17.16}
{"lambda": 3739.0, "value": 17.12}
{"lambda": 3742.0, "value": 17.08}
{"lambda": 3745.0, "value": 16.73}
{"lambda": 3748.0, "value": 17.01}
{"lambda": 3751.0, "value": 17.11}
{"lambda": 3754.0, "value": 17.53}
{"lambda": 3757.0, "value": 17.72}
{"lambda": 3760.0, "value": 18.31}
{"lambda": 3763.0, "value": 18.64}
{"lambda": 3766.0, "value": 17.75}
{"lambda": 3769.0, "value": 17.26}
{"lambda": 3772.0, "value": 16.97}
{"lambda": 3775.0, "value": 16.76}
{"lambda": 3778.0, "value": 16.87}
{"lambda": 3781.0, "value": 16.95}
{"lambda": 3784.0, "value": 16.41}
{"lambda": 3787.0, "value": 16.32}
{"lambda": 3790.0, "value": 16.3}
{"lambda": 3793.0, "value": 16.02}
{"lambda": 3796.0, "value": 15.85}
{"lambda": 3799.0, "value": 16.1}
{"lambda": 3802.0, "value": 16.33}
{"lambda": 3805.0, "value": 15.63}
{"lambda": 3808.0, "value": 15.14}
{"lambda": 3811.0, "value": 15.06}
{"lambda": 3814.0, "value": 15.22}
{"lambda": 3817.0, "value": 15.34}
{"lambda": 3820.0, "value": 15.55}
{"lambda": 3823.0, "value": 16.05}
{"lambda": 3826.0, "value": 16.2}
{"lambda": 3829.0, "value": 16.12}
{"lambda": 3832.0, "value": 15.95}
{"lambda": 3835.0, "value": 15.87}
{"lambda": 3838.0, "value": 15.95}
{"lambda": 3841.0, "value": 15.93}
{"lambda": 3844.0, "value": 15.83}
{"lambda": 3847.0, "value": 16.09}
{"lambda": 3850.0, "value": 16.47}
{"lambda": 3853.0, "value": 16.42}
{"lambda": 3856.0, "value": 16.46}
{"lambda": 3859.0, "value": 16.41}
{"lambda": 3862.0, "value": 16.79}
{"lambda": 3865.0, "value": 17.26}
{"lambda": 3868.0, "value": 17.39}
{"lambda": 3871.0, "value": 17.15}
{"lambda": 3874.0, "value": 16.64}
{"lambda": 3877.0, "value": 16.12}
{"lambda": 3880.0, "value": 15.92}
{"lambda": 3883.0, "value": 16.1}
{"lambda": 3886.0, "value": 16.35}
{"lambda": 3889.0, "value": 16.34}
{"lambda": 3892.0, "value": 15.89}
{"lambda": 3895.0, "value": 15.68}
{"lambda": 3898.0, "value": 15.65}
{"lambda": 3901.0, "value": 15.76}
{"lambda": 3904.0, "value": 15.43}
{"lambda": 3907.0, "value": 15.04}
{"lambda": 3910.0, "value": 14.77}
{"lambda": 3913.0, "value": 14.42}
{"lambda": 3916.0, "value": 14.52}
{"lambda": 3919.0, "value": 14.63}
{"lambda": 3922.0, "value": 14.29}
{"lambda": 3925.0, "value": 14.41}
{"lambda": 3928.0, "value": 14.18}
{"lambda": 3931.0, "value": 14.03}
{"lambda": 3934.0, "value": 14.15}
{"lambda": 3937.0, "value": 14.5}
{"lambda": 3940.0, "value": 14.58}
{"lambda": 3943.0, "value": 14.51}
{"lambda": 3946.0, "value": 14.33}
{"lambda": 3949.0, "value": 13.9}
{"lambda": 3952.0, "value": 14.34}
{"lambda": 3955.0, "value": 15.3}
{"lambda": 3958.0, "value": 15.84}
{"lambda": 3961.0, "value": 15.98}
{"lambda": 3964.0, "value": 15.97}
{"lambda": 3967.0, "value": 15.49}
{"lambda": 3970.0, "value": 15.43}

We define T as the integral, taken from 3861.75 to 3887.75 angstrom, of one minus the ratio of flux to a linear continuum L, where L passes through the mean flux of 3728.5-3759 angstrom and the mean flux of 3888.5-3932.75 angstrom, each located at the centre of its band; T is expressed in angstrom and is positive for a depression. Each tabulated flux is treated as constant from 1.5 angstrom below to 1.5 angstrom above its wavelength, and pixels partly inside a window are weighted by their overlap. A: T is -1.7 angstrom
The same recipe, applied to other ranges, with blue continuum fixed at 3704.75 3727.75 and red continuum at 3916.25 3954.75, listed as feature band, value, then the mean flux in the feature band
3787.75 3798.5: 0.45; 16.1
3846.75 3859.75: -0.53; 16.4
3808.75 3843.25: 1.01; 15.7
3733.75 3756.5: 0.49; 17.2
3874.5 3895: -1.20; 16.1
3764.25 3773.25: -0.10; 17.4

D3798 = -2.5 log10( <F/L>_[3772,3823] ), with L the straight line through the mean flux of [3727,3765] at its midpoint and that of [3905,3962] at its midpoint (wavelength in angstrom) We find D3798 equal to 0.08 mag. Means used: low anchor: 18.2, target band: 16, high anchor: 14.6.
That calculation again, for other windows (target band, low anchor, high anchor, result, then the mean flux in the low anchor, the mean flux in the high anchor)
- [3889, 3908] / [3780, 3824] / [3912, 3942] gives -0.07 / 15.9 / 14.4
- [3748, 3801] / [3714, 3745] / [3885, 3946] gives 0.05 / 18.7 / 14.9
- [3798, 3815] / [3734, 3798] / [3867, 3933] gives 0.07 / 17.1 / 15.5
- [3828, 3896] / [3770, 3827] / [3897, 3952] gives -0.07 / 16.1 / 14.6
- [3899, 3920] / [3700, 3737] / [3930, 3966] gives 0.03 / 18.5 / 14.8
